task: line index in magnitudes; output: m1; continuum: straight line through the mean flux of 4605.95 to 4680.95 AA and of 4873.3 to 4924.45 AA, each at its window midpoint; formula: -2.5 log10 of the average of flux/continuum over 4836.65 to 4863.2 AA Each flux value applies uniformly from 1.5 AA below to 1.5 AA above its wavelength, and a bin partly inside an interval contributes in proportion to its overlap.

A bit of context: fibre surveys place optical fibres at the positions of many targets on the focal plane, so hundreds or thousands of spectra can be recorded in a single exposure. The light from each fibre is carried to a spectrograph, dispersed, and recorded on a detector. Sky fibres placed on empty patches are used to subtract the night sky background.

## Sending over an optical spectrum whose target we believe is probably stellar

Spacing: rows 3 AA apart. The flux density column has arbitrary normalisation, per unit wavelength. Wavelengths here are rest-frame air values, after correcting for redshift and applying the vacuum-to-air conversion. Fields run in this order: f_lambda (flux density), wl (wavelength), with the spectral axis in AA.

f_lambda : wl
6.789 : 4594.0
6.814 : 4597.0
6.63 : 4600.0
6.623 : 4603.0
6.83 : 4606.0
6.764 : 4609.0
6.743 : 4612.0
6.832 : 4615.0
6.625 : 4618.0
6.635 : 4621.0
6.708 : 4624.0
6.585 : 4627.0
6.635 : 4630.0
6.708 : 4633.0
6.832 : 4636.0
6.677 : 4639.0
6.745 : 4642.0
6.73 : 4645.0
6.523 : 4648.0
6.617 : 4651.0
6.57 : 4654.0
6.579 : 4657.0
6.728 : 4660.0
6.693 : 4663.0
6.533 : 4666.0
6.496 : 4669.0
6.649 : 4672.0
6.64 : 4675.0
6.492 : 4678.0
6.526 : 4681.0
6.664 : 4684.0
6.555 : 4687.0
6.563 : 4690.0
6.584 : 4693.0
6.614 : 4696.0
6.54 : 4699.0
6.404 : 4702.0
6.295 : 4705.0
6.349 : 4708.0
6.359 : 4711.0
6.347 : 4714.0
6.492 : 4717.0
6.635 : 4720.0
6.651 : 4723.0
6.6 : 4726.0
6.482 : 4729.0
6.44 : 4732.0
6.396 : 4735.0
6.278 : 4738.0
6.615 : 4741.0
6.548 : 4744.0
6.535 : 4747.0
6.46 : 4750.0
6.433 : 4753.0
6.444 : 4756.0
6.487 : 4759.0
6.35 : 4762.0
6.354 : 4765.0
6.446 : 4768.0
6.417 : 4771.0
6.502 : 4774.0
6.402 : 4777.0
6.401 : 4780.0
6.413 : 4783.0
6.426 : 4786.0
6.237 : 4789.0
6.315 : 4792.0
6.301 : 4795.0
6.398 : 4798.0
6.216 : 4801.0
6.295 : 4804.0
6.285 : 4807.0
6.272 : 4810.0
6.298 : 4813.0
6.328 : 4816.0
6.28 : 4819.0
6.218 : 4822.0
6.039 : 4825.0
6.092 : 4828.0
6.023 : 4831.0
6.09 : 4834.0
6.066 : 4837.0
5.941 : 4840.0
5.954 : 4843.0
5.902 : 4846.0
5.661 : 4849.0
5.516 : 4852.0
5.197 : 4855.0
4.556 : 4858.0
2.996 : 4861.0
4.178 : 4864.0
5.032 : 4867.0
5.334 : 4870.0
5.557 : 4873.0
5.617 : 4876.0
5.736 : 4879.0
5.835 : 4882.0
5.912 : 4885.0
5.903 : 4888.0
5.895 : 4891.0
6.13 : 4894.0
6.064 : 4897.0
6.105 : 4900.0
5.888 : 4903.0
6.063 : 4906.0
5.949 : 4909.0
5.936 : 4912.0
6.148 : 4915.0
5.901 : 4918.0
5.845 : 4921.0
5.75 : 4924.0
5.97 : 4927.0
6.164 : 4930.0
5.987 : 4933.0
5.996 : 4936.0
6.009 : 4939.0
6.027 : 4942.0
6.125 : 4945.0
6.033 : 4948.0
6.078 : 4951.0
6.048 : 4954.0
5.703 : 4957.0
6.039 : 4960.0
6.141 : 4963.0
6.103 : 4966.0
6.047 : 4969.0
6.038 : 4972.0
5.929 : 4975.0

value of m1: 0.157 mag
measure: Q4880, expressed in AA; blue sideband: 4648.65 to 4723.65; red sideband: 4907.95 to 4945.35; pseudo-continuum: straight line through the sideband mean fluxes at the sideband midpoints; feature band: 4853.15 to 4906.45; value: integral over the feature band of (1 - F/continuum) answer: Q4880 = 5.7 AA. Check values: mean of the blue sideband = 6.54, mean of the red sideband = 5.98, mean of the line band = 5.43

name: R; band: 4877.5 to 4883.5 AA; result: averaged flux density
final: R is 5.79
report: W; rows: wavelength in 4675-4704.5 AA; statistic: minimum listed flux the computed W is 6.404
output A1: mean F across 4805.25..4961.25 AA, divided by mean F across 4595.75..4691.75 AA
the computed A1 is 0.9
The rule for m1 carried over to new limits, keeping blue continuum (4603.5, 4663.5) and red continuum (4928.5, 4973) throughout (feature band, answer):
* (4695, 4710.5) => 0.02 mag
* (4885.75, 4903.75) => 0.03 mag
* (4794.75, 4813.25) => 0.01 mag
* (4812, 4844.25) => 0.03 mag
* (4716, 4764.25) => 0.00 mag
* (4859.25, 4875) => 0.31 mag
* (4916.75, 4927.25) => 0.04 mag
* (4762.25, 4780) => 0.00 mag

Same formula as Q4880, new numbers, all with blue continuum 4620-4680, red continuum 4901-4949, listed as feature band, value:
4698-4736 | 0.1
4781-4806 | -0.1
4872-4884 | 0.8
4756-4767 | -0.1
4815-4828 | 0.1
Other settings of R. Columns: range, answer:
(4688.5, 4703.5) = 6.54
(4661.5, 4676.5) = 6.6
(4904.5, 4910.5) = 6.01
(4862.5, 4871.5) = 4.85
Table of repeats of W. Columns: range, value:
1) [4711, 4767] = 6.278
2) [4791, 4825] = 6.039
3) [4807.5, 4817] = 6.272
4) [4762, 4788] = 6.35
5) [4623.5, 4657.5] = 6.523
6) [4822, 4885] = 2.996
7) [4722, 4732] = 6.44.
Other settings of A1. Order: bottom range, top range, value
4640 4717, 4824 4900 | 0.85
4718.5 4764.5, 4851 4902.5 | 0.83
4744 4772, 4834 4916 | 0.87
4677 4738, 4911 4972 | 0.92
